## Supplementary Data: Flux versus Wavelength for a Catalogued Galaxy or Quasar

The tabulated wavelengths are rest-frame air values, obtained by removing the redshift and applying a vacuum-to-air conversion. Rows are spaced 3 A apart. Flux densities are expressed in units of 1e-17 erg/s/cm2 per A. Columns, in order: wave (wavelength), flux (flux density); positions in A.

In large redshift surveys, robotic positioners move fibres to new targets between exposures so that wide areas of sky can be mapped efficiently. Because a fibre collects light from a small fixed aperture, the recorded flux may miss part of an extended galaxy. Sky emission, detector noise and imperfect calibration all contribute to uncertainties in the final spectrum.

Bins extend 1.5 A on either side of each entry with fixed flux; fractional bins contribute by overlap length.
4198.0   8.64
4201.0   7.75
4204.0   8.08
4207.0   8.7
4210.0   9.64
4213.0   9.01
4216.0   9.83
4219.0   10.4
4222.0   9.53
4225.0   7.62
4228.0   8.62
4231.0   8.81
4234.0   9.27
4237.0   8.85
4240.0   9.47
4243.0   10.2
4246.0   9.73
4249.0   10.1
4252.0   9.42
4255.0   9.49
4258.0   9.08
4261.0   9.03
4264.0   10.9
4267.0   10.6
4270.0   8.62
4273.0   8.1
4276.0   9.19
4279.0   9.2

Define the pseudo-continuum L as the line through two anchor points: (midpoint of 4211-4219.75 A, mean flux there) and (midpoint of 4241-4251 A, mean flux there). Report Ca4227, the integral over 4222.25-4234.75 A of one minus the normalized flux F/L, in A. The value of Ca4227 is 1.49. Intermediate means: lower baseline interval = 9.68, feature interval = 8.63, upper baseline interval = 9.95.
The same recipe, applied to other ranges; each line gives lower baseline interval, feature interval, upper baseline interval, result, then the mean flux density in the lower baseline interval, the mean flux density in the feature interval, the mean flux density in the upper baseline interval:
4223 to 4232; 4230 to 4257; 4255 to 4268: -1.3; 8.39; 9.49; 9.83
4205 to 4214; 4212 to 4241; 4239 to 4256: 0.7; 9.06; 9.14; 9.75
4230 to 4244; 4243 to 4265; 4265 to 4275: -1.0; 9.31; 9.69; 9.2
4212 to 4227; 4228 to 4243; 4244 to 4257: 0.5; 9.26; 9.16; 9.68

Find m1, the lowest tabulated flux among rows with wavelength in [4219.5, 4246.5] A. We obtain 7.62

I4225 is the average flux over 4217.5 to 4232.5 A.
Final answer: 9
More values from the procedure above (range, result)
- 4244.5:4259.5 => 9.56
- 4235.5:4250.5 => 9.67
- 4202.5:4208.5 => 8.39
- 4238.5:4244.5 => 9.84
